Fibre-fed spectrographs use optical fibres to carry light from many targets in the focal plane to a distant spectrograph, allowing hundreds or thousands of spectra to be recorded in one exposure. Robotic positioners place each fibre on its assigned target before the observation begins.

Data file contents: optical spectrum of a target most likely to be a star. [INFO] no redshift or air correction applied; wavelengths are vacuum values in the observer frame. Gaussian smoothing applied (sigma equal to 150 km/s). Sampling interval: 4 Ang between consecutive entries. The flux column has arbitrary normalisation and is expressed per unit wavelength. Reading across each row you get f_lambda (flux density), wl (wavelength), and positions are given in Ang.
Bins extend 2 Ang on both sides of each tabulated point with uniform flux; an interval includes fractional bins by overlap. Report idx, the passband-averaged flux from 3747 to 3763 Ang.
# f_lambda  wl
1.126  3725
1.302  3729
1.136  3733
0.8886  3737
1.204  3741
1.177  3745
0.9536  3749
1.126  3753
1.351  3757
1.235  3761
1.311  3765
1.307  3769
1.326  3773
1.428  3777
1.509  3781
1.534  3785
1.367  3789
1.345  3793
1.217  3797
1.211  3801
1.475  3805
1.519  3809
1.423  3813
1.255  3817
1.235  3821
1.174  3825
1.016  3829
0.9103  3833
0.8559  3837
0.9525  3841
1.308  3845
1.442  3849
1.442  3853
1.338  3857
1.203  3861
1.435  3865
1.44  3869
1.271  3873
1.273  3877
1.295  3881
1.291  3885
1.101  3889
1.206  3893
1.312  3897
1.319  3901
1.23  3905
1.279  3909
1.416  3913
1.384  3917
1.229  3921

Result 1.17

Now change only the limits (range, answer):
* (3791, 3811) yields 1.35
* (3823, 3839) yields 0.989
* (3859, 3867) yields 1.32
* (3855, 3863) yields 1.27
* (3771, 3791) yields 1.43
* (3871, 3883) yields 1.28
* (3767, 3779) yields 1.35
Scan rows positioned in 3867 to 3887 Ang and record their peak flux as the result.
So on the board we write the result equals 1.44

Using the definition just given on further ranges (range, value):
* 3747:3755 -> 1.126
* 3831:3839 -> 0.9103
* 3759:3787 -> 1.534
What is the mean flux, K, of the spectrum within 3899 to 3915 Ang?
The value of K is 1.31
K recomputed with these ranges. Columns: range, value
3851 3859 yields 1.39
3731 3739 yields 1.01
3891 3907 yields 1.27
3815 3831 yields 1.17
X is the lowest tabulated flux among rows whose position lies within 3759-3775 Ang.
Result 1.235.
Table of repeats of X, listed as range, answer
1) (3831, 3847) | 0.8559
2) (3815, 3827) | 1.174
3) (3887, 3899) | 1.101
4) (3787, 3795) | 1.345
